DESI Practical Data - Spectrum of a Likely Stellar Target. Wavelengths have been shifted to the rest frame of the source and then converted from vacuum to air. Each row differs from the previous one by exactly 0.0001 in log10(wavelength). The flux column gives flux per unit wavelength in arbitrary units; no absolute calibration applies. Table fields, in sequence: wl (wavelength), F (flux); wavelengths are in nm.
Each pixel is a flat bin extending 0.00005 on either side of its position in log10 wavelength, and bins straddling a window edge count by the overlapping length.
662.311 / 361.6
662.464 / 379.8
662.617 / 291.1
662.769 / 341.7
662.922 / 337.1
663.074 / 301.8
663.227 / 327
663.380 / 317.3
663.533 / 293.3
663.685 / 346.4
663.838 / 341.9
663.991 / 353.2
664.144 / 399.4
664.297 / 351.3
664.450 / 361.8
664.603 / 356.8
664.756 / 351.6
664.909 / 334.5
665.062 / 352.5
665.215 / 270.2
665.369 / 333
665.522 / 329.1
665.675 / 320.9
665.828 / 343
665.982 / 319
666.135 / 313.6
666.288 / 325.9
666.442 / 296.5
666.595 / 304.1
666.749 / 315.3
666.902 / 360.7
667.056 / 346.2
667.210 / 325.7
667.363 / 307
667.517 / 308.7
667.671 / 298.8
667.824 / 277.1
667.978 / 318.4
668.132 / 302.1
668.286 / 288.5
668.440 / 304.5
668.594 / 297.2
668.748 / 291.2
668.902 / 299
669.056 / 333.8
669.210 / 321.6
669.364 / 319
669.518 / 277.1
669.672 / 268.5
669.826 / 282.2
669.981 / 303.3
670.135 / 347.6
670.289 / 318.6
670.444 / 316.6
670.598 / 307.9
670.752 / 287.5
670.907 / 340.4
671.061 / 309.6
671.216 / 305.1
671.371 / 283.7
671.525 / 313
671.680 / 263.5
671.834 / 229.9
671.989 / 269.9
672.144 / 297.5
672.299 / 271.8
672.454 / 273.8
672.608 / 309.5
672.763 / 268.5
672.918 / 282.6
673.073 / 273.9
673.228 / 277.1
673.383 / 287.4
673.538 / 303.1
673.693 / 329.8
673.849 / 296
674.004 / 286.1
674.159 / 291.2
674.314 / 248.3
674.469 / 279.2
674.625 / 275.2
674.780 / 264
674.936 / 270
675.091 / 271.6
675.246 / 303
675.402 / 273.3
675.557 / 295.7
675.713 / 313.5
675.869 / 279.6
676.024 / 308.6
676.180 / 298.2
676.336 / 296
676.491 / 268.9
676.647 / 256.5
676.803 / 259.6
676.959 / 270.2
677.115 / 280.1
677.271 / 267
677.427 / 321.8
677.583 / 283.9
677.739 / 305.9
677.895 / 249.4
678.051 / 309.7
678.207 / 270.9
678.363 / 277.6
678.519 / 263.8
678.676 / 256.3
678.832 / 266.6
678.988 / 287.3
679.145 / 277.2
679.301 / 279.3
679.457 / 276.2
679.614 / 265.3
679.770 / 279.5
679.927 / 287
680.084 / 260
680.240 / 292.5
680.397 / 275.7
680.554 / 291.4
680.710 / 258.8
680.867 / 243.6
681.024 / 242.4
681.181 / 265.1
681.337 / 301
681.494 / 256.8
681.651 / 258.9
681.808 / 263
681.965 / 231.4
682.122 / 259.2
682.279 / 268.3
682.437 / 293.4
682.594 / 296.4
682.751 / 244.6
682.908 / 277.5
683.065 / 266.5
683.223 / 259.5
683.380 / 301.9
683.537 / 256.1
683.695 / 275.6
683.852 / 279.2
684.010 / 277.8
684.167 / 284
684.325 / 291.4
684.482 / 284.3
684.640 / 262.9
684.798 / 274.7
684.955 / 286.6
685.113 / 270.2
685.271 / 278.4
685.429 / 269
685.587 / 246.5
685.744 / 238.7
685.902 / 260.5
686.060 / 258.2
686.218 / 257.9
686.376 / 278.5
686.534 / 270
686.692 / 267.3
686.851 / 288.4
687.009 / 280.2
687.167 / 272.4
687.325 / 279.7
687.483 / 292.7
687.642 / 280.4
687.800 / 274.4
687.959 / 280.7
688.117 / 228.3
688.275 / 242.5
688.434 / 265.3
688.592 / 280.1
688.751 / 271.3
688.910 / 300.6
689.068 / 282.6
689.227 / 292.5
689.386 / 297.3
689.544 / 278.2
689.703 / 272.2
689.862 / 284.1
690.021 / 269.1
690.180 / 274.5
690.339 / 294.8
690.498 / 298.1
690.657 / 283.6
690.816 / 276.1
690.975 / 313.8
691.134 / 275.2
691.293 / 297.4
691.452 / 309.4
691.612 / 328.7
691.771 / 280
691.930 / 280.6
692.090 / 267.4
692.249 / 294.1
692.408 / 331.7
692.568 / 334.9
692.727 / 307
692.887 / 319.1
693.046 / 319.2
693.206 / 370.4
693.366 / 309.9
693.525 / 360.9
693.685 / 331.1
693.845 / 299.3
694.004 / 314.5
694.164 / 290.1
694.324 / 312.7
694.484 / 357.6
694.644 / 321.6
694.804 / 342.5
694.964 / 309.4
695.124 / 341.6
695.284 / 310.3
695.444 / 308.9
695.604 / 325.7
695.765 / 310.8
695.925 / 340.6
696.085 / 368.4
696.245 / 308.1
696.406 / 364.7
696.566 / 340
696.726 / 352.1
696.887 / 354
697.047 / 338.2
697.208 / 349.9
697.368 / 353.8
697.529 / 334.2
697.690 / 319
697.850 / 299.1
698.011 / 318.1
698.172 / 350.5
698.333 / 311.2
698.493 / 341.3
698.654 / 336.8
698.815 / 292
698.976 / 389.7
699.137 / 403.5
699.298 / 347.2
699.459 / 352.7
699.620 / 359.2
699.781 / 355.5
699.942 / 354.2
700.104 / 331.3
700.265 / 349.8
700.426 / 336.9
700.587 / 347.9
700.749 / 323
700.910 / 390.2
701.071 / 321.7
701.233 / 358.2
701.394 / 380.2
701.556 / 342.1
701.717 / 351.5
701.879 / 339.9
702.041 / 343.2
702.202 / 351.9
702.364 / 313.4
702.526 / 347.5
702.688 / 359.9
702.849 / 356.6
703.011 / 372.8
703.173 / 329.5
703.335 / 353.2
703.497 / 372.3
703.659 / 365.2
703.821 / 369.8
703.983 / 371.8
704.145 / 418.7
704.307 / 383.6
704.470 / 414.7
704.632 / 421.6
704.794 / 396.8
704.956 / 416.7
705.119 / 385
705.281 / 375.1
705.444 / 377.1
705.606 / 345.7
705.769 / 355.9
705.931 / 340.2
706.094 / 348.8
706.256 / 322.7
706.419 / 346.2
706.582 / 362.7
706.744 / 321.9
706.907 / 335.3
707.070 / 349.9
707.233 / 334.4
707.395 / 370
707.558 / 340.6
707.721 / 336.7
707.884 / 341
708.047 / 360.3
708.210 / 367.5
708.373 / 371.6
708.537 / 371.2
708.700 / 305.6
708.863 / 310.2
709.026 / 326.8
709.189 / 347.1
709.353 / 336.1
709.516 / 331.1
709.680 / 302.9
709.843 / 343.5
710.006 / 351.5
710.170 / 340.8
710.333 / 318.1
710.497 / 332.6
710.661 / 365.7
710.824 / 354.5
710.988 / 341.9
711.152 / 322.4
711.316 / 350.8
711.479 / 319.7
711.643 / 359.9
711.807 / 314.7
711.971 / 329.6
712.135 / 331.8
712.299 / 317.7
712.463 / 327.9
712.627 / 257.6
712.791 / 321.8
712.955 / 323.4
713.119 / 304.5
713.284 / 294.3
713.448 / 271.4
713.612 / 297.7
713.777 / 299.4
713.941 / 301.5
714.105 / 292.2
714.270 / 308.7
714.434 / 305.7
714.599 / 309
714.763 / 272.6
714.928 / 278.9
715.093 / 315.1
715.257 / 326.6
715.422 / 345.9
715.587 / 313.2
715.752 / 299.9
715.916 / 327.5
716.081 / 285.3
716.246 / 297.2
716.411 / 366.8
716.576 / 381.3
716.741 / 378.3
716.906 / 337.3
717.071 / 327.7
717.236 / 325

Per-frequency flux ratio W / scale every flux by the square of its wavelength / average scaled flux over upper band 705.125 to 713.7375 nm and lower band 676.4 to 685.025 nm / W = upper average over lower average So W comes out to 1.3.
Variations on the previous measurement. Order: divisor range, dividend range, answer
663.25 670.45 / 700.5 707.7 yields 1.25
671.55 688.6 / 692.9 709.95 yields 1.34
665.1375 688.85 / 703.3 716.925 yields 1.31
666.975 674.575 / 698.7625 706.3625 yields 1.33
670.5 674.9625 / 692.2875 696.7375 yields 1.22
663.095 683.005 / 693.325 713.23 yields 1.27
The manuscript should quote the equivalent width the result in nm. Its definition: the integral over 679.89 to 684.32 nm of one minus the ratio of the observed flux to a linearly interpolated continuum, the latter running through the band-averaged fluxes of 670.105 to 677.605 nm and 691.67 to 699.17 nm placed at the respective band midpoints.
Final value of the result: 0.48 nm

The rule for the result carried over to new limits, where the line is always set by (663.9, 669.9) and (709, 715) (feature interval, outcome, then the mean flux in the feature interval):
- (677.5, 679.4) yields 0.25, 278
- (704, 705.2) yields -0.32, 403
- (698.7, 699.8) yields -0.13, 357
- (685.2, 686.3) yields 0.21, 258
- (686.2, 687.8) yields 0.21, 277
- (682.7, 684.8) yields 0.30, 274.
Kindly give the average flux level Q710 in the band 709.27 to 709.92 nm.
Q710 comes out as 328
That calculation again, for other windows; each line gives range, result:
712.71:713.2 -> 317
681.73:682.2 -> 251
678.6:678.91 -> 262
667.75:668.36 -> 296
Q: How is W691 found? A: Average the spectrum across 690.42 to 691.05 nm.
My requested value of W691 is 293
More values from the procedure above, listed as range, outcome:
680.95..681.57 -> 267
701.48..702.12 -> 344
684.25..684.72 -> 279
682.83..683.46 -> 276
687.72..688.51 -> 258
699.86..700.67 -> 344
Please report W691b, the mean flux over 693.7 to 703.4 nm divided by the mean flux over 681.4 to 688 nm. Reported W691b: 1.25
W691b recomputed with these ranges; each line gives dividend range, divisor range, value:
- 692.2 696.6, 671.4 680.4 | 1.16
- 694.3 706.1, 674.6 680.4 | 1.25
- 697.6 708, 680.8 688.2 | 1.31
